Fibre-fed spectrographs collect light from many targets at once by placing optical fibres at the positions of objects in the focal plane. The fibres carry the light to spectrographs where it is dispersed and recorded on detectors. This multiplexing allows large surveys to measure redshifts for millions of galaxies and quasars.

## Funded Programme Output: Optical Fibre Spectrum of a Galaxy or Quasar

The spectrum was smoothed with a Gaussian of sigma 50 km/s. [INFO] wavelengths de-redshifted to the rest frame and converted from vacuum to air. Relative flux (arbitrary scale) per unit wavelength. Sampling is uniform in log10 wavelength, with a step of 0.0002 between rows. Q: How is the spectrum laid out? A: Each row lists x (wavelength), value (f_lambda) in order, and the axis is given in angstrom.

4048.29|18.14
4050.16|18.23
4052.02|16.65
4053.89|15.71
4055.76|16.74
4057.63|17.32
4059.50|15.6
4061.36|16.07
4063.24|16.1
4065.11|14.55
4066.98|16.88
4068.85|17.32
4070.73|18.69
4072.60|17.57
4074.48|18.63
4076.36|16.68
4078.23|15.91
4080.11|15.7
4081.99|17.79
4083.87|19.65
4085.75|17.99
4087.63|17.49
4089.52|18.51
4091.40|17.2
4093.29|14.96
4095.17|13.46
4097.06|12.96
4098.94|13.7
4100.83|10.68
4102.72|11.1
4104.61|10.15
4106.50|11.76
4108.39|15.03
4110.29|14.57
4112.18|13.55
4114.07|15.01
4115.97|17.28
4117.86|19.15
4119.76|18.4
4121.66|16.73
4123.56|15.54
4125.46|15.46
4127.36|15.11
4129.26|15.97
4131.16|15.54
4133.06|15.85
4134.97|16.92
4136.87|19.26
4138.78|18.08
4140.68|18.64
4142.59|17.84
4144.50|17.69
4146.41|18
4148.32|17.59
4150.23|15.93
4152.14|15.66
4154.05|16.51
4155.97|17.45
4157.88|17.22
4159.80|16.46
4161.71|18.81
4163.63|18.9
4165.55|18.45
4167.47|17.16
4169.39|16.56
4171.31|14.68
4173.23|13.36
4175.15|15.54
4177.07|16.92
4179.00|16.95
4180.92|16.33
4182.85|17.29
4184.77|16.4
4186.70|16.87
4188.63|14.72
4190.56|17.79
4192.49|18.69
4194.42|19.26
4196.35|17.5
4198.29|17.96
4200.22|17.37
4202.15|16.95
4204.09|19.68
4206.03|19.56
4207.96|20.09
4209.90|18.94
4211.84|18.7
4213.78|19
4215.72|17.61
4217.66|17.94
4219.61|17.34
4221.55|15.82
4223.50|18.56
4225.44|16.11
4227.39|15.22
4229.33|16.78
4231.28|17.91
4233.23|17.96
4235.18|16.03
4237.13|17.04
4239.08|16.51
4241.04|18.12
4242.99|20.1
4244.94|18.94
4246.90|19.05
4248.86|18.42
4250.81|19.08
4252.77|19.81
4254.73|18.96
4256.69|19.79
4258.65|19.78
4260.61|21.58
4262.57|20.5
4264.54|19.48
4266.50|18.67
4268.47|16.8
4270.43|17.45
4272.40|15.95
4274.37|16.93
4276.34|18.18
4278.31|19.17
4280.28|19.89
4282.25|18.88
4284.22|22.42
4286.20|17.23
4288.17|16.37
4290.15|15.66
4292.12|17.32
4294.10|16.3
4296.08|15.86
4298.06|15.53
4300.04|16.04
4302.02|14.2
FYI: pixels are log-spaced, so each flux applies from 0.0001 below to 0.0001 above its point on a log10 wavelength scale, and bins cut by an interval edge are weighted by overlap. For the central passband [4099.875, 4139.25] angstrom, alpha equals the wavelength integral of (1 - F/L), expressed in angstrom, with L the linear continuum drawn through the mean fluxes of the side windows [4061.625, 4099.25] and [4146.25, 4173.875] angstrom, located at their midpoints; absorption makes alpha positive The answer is 3.5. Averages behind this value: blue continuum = 16.6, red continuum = 16.9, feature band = 15.3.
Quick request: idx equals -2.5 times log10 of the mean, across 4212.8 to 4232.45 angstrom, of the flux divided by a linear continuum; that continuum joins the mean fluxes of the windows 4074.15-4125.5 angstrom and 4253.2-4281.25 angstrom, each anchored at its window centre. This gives 0.043 mag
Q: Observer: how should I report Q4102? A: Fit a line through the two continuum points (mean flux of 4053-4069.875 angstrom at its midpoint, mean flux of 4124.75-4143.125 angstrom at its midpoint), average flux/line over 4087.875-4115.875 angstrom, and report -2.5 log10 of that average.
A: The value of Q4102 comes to 0.19 mag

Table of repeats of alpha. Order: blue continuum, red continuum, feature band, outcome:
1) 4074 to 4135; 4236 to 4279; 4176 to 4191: 0.5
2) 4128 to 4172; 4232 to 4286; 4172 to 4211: 0.8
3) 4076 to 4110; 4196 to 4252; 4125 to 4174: -2.0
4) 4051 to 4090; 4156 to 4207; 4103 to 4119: 2.5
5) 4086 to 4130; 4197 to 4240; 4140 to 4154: -1.2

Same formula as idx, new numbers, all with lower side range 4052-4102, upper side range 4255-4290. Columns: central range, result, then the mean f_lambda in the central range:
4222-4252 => 0.03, 17.7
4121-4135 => 0.07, 15.8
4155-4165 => -0.03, 17.8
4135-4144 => -0.07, 18.3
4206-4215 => -0.07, 19.2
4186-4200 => 0.01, 17.5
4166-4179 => 0.10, 15.9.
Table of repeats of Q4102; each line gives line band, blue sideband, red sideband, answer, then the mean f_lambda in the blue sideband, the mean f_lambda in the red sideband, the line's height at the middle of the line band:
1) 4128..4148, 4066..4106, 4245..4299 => -0.05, 15.8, 18.3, 16.5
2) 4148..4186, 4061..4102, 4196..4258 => 0.04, 16.3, 18.1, 17.3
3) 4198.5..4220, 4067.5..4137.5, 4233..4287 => -0.04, 15.9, 18.7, 17.8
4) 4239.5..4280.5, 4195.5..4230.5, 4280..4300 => -0.08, 17.8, 17.4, 17.6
